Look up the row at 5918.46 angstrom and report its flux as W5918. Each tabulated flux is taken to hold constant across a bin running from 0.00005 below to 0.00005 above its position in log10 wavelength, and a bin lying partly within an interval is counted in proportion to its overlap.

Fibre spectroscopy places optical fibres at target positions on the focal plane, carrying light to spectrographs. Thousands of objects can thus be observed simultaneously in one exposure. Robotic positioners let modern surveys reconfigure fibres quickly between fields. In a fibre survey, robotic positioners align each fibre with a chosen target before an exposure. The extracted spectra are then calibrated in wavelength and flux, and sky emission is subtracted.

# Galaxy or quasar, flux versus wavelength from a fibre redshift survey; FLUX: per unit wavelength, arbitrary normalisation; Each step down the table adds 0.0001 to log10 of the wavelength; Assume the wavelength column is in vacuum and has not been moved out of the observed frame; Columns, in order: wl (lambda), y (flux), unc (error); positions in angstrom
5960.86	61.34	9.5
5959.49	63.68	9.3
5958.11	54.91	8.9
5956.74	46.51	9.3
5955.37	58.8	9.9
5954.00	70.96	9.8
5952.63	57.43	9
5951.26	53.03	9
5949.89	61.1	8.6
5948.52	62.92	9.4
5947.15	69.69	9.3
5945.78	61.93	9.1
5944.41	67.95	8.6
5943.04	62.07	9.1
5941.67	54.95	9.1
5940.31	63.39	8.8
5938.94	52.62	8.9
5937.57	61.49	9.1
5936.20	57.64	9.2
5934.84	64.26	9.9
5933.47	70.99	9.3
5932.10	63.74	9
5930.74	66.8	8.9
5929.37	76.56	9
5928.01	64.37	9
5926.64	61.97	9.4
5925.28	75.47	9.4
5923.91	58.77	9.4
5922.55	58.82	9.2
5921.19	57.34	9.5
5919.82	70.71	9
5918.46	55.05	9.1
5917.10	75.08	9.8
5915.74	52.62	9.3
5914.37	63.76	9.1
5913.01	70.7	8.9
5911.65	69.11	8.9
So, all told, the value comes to 55.05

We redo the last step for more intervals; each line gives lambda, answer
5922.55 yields 58.82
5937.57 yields 61.49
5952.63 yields 57.43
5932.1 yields 63.74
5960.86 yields 61.34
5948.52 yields 62.92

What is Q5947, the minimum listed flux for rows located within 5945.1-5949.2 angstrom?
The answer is 61.93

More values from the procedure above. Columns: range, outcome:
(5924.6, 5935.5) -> 61.97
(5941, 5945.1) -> 54.95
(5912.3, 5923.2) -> 52.62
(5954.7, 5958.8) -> 46.51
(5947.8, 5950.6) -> 61.1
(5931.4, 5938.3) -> 57.64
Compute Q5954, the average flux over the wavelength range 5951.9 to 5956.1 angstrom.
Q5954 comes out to 62.2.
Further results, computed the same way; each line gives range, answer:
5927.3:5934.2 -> 68.4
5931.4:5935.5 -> 66.3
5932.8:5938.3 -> 63.5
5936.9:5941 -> 59.2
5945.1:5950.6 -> 63.8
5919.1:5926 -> 64.2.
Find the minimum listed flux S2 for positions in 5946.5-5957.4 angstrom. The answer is 46.51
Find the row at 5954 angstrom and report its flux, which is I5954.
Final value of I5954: 70.96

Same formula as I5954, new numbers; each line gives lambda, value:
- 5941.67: 54.95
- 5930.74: 66.8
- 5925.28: 75.47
